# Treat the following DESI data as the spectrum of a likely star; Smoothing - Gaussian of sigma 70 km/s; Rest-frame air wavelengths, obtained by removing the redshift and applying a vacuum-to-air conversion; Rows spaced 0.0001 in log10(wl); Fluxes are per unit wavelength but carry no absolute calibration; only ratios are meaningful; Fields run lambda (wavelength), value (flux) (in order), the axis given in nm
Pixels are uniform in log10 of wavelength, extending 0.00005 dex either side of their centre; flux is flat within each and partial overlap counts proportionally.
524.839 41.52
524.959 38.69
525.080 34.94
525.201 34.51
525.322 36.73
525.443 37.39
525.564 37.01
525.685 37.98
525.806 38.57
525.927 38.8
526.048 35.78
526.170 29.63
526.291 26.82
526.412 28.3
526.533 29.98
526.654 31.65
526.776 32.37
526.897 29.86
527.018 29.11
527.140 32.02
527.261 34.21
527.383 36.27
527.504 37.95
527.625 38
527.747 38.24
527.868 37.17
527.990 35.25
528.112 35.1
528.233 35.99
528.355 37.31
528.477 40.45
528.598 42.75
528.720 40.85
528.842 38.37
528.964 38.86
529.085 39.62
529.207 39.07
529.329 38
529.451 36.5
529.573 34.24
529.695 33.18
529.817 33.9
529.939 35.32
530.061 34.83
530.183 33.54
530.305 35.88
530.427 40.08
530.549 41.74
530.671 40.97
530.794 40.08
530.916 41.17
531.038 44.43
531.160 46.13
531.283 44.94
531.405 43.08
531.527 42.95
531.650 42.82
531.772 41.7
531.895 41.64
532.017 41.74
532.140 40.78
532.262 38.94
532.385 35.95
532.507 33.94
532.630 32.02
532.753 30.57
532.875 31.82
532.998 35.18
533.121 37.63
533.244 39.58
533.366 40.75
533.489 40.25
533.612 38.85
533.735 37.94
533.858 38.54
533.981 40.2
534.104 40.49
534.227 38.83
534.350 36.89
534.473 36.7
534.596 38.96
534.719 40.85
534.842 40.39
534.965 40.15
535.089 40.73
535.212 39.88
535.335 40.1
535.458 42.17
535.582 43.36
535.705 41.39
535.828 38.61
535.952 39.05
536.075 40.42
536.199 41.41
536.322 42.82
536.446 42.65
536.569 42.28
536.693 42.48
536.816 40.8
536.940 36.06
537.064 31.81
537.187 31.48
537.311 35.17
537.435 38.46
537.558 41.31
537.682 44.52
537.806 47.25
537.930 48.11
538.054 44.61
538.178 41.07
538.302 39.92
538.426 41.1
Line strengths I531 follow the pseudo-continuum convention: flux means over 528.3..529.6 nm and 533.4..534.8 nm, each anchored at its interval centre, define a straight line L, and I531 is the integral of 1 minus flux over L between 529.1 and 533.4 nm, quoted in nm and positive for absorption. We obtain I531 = 0.05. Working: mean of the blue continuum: 38.9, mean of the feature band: 38.4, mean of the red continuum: 39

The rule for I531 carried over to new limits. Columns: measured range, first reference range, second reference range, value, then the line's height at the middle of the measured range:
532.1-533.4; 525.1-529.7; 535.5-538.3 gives 0.086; 38.5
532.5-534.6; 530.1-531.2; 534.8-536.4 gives 0.174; 40.6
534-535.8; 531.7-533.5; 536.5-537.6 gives -0.116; 37.6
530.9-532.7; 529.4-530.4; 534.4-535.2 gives -0.202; 36.7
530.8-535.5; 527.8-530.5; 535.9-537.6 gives -0.167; 38.1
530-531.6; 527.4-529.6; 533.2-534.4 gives -0.092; 38.6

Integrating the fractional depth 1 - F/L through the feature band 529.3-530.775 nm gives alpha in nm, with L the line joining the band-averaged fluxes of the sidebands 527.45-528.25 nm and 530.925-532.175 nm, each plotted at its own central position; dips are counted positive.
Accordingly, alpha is 0.14 nm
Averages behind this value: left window 36.9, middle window 36.6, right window 43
